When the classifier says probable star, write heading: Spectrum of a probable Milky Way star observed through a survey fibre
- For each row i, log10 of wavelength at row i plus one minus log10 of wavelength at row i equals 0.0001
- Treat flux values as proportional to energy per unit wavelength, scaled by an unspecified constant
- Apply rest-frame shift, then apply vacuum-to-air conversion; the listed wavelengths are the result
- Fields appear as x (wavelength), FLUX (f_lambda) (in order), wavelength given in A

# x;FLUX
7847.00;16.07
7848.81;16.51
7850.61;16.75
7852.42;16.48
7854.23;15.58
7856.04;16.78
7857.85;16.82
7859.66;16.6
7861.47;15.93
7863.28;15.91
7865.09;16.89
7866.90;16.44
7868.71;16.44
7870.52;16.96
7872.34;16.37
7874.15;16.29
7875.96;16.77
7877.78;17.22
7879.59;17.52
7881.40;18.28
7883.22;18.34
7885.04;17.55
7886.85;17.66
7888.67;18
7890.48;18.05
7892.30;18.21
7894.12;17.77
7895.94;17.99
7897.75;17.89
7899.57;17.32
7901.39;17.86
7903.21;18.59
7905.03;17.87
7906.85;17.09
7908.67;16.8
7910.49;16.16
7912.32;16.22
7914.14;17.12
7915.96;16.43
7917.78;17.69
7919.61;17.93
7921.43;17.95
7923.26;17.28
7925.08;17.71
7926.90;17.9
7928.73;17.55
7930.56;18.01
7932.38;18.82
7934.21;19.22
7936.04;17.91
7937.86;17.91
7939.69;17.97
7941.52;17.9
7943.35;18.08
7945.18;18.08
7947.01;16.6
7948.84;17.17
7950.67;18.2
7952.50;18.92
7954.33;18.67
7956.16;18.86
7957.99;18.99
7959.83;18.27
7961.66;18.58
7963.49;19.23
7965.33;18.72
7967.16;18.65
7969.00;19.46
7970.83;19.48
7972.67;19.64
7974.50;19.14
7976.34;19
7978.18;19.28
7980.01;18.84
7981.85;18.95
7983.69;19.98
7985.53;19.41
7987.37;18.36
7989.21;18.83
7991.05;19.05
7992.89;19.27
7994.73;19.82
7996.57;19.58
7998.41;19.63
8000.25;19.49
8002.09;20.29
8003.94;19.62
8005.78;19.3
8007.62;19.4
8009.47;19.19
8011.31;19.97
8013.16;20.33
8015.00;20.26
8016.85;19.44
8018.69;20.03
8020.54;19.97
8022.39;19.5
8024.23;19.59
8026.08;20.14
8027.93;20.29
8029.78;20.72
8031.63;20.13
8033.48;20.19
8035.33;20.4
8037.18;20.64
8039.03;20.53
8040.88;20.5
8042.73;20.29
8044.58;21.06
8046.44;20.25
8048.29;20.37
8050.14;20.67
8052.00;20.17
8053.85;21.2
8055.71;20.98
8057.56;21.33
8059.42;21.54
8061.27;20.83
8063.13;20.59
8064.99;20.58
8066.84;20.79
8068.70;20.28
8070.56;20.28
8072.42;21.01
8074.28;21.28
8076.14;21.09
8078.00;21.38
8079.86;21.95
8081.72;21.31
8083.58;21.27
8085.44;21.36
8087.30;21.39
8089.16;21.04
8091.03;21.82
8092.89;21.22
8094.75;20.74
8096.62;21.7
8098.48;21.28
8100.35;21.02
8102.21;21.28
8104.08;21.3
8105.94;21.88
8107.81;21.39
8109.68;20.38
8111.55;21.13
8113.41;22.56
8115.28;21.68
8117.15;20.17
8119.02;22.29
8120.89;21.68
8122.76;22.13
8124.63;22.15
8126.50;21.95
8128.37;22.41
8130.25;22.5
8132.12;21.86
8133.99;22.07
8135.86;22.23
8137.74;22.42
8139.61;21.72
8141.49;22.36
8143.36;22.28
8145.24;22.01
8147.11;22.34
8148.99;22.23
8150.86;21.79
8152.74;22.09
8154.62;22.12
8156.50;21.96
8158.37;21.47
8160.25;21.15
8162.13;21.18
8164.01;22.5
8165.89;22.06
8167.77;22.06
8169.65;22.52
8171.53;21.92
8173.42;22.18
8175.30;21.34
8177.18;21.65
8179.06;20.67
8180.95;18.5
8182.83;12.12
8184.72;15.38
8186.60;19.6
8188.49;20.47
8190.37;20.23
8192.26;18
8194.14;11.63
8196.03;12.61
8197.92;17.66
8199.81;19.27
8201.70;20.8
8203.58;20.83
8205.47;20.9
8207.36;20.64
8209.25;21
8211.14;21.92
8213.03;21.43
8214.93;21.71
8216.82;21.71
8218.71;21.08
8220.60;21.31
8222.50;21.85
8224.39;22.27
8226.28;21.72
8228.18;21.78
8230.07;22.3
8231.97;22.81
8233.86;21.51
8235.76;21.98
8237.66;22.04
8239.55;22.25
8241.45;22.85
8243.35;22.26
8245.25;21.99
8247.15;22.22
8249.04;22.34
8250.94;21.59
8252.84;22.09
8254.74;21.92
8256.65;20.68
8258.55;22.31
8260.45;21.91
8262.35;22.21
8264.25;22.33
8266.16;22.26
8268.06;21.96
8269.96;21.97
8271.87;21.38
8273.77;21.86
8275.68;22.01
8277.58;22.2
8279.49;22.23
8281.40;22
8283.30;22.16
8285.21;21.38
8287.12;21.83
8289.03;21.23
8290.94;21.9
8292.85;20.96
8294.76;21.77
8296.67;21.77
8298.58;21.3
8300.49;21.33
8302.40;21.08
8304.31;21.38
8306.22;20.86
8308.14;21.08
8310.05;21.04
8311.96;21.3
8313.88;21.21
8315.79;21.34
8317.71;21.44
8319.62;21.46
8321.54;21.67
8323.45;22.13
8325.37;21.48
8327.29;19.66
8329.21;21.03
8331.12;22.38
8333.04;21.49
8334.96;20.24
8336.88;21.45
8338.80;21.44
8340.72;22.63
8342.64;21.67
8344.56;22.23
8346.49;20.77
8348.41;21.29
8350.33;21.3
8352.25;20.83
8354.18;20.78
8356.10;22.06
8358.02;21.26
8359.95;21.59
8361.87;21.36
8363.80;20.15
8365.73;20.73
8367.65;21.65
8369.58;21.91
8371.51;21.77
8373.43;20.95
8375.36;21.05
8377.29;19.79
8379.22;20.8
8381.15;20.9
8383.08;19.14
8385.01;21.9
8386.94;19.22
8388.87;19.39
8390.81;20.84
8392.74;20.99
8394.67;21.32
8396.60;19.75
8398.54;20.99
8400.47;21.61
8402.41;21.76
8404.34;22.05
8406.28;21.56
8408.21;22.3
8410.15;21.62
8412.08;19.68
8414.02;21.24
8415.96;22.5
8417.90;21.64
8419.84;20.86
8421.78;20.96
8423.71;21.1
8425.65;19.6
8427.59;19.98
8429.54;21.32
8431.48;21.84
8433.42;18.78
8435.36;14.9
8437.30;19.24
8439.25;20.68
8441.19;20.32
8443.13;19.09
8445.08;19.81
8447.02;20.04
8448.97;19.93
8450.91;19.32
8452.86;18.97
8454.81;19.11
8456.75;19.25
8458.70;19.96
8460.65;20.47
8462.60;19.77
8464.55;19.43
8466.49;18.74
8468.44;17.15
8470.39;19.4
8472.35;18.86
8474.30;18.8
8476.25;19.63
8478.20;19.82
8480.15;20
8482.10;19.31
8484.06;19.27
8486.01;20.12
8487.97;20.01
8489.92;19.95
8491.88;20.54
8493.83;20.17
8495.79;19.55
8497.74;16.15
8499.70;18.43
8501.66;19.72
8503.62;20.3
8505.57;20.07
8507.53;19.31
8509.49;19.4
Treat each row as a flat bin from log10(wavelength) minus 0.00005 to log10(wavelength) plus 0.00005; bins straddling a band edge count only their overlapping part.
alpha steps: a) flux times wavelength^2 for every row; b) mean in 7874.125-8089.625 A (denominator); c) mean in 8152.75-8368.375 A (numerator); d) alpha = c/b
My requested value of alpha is 1.2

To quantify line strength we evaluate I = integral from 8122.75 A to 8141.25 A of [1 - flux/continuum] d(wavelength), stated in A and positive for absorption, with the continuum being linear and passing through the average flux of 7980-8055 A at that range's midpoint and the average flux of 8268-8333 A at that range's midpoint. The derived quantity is -1.4 A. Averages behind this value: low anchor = 19.9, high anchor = 21.5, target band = 22.1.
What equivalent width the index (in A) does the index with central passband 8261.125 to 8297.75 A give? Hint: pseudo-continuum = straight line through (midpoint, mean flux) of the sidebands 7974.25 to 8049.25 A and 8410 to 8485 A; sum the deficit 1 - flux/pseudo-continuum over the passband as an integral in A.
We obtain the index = -3.8 A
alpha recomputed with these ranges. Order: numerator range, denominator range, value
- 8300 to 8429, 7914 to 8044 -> 1.22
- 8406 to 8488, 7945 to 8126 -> 1.09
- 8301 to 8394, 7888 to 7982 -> 1.29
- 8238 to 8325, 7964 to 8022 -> 1.20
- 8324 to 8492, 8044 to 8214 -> 1.05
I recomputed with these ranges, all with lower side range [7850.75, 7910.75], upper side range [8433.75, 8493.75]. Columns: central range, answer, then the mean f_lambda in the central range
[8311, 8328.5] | -2.3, 21.3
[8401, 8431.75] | -3.2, 21.2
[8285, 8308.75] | -3.3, 21.4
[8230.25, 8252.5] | -4.3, 22.2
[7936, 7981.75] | -2.9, 18.6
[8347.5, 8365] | -2.0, 21.2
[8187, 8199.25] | 0.9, 17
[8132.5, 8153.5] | -4.6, 22.1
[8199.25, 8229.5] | -4.7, 21.3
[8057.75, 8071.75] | -2.2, 20.7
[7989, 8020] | -3.5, 19.6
